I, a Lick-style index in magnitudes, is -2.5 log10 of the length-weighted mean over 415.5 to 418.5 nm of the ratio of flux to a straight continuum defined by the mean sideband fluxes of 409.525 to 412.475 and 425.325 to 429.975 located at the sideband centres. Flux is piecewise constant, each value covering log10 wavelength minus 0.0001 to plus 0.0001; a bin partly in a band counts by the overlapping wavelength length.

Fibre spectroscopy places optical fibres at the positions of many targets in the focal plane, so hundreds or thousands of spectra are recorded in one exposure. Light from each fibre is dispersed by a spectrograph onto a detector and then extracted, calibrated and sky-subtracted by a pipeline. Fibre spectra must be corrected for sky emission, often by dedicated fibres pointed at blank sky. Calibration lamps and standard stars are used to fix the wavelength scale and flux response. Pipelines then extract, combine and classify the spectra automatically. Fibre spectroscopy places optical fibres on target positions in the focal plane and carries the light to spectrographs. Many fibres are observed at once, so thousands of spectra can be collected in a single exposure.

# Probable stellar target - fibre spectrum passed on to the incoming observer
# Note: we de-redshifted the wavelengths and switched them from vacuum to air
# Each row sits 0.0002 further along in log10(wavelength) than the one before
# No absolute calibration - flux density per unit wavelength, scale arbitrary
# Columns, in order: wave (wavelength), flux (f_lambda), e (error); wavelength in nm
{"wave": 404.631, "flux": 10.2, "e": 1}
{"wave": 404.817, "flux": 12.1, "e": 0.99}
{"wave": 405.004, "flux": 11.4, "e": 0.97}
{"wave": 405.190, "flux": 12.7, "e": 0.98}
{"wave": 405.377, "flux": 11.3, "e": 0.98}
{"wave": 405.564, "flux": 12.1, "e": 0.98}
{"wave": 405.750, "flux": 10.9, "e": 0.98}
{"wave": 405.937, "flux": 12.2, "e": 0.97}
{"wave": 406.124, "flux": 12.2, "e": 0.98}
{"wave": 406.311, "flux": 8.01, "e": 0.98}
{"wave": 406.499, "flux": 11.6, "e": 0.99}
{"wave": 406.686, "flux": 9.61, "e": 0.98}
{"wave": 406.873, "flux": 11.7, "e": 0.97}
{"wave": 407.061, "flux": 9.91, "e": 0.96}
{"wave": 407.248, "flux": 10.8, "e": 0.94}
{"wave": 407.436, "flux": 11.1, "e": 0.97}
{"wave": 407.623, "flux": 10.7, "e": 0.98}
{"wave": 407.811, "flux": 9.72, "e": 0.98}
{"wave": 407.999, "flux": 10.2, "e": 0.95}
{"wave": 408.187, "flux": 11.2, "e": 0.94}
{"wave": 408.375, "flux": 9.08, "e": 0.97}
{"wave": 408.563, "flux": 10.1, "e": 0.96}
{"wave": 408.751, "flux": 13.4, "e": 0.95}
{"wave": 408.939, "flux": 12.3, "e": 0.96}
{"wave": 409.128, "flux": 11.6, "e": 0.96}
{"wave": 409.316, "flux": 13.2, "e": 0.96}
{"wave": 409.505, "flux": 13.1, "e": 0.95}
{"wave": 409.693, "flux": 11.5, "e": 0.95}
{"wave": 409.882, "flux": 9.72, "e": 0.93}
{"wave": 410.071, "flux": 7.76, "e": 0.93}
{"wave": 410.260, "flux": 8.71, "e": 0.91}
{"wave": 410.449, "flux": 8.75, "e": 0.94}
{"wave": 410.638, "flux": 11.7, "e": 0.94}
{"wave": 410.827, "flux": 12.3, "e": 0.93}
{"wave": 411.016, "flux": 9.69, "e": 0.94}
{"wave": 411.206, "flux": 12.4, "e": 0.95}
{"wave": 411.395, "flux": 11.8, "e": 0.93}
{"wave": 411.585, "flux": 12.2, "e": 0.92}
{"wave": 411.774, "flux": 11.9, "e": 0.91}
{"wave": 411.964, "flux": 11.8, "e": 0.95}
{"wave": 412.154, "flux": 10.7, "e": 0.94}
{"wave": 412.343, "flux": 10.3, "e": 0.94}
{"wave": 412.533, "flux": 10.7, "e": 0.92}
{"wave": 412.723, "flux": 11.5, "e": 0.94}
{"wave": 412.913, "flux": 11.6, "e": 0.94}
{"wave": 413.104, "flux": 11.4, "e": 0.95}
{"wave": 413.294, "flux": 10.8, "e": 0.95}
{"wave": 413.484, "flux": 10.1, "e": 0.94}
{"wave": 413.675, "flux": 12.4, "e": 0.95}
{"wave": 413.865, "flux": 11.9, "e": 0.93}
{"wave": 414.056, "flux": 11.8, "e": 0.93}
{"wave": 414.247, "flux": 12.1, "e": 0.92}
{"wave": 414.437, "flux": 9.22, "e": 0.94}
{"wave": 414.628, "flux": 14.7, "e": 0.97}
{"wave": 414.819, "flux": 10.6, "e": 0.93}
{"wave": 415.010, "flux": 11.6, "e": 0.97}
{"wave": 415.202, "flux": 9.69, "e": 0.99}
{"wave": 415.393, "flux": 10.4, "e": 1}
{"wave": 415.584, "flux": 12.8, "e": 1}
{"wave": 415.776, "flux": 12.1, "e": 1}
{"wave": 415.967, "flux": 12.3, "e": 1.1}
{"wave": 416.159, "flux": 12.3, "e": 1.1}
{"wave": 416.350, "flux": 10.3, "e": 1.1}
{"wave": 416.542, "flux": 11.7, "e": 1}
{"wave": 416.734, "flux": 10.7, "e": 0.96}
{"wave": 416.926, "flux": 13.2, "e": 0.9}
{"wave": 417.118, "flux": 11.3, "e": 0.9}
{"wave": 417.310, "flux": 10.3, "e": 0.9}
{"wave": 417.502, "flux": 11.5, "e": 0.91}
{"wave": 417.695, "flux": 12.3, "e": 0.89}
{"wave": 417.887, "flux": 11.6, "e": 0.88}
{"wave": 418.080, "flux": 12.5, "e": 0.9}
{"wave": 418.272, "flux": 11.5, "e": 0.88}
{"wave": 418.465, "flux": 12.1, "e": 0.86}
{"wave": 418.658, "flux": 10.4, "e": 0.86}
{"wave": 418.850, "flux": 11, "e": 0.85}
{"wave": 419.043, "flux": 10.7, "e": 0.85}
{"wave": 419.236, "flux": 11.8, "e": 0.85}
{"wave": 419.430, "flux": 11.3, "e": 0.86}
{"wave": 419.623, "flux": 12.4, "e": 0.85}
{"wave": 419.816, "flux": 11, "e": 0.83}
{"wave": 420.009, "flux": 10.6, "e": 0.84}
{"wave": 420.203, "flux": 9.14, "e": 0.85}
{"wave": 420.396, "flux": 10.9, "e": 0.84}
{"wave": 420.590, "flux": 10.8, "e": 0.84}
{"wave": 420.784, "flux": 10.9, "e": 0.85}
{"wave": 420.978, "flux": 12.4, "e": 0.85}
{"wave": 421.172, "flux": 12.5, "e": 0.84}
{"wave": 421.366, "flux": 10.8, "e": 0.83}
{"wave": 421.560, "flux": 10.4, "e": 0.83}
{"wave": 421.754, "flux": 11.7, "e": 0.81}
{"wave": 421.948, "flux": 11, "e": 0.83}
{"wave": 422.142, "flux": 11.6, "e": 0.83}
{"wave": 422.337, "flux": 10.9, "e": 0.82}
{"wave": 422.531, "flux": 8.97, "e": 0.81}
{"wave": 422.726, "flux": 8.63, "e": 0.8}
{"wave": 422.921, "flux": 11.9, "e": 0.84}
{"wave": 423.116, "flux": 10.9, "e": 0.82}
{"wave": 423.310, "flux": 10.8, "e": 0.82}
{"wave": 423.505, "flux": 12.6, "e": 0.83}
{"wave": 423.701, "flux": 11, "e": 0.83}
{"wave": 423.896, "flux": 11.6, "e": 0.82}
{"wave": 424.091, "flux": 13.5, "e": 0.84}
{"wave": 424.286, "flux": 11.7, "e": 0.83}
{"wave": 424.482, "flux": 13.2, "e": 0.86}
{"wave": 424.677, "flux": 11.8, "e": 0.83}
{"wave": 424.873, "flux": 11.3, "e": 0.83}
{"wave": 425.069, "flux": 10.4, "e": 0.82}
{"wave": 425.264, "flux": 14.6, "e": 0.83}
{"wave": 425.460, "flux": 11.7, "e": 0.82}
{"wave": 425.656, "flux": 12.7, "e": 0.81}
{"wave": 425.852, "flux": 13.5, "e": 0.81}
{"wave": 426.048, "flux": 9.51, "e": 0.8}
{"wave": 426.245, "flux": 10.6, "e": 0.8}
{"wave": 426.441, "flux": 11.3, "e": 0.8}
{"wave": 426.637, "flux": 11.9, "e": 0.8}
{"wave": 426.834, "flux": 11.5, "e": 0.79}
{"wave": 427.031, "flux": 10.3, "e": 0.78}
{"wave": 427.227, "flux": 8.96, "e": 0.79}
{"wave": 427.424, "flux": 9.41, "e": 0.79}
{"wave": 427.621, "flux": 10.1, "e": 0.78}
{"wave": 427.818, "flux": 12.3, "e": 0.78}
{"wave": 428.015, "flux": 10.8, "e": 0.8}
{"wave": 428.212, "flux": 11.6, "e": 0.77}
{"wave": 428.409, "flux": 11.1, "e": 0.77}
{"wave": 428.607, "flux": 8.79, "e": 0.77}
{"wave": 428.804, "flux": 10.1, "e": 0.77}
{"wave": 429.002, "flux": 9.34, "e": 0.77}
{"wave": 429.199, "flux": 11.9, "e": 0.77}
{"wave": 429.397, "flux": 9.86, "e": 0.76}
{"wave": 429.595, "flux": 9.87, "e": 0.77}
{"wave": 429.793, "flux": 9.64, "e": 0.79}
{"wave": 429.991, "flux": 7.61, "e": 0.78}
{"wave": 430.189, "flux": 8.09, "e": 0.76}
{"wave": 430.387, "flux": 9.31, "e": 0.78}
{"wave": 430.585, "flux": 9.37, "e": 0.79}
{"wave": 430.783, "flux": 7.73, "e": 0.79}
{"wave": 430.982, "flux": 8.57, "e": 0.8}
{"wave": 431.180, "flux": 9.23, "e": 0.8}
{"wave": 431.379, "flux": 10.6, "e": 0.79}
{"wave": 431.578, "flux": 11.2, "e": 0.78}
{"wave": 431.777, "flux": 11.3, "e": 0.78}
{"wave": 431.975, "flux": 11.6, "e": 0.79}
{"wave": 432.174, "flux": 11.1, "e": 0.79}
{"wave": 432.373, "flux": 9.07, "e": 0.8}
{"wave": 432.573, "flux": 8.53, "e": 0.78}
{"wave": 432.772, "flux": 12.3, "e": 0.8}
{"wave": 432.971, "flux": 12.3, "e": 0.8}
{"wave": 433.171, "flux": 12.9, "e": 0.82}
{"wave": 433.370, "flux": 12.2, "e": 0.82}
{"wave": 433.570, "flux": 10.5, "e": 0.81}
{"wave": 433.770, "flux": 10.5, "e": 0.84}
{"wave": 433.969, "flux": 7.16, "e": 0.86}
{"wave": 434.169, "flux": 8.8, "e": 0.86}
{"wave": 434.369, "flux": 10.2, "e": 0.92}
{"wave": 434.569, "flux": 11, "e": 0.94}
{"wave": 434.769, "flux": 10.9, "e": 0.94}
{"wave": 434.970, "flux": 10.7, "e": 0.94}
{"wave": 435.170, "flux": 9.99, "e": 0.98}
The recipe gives -0.096 mag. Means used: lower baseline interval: 10.8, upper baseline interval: 10.7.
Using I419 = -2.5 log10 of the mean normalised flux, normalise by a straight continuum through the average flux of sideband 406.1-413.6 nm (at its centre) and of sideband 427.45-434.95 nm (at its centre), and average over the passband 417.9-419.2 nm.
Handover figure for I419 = -0.08 mag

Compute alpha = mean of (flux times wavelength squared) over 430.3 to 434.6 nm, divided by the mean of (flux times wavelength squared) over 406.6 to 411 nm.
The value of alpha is 1.06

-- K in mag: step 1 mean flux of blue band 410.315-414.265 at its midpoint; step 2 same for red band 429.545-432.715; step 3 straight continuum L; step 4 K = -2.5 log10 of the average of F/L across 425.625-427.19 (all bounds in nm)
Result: -0.13 mag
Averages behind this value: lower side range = 11.3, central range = 11.3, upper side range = 9.58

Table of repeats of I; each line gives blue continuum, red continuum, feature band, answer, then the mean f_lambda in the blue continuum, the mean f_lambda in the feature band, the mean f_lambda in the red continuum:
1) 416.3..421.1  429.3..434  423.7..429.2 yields -0.07 mag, 11.3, 11.3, 10.1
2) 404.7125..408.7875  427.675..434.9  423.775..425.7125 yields -0.18 mag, 11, 12.2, 10.2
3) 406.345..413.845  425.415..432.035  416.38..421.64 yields -0.06 mag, 11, 11.3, 10.3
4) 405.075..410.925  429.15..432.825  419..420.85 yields -0.06 mag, 10.9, 11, 9.78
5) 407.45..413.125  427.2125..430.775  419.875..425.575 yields -0.11 mag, 11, 11.3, 9.86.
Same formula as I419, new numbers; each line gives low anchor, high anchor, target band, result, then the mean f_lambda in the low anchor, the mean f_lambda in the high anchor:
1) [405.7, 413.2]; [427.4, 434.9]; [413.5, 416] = -0.08 mag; 11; 10.2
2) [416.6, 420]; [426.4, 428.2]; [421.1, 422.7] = 0.03 mag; 11.5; 10.8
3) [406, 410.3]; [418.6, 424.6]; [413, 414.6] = -0.04 mag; 10.8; 11.2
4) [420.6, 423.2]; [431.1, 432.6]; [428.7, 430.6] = 0.11 mag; 11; 10.4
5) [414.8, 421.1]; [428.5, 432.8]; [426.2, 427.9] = -0.05 mag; 11.3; 9.74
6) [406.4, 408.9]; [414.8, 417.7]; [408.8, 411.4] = -0.01 mag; 10.7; 11.4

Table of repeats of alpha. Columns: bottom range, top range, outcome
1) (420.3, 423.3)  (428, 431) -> 0.91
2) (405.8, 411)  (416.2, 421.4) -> 1.10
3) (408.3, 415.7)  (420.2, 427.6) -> 1.06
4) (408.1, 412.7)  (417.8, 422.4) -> 1.06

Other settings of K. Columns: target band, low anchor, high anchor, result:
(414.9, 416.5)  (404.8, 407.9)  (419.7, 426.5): -0.02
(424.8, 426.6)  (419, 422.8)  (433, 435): -0.09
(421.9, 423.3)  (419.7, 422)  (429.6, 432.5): 0.02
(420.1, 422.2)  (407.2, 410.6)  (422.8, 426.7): 0.05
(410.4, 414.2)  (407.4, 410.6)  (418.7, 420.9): -0.05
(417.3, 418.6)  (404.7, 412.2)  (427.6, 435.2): -0.10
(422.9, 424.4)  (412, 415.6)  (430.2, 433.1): -0.11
